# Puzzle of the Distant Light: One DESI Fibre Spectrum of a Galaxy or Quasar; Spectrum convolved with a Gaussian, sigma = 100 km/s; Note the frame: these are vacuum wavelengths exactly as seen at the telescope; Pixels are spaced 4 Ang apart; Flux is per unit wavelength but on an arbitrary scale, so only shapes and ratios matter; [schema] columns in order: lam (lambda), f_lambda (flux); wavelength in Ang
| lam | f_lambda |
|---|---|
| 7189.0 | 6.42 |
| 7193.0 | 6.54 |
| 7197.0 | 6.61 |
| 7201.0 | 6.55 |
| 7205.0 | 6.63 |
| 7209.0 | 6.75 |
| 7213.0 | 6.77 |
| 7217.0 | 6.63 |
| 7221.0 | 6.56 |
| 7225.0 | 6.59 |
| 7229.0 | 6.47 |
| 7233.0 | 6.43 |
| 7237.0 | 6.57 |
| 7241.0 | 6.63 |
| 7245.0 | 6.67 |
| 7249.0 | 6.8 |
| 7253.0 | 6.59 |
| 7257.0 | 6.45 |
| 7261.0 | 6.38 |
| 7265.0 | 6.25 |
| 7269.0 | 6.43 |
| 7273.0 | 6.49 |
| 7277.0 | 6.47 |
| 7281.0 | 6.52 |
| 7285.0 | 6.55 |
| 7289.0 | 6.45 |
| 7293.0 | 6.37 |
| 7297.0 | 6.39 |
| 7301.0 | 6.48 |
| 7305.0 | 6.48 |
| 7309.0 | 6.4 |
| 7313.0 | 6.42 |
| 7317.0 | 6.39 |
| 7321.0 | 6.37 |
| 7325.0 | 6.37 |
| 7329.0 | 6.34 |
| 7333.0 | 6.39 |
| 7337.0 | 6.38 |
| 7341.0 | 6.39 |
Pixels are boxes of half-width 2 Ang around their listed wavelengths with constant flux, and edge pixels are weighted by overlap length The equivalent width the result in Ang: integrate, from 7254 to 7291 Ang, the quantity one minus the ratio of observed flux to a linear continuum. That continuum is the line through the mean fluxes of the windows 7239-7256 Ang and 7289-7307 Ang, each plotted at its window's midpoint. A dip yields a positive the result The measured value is 0.6 Ang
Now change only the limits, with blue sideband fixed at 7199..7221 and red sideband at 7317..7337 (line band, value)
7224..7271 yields 0.3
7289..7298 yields 0.1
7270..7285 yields 0.0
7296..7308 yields 0.0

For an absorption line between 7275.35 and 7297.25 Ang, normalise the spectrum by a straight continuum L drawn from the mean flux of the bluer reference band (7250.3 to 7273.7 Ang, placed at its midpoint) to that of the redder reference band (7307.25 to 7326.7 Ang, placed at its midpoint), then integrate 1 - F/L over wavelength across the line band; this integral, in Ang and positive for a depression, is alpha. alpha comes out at -0.16 Ang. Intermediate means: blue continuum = 6.44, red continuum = 6.39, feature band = 6.46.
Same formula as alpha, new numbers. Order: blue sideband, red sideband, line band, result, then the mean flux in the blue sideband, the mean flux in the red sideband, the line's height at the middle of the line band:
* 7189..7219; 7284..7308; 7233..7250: -0.21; 6.63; 6.45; 6.55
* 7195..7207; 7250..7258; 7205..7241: -0.09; 6.6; 6.56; 6.58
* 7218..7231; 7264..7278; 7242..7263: -0.36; 6.55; 6.42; 6.47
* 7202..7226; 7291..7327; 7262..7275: 0.25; 6.65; 6.41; 6.51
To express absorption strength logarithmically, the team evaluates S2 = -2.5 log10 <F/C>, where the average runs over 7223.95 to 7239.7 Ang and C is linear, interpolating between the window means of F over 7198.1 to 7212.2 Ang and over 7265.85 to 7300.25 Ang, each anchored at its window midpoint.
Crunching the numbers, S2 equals 0.011 mag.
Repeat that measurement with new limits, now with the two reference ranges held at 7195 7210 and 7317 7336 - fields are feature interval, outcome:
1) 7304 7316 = 0.00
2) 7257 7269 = 0.02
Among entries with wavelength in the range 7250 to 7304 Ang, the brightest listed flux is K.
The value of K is 6.59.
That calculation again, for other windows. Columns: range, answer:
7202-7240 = 6.77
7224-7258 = 6.8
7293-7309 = 6.48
